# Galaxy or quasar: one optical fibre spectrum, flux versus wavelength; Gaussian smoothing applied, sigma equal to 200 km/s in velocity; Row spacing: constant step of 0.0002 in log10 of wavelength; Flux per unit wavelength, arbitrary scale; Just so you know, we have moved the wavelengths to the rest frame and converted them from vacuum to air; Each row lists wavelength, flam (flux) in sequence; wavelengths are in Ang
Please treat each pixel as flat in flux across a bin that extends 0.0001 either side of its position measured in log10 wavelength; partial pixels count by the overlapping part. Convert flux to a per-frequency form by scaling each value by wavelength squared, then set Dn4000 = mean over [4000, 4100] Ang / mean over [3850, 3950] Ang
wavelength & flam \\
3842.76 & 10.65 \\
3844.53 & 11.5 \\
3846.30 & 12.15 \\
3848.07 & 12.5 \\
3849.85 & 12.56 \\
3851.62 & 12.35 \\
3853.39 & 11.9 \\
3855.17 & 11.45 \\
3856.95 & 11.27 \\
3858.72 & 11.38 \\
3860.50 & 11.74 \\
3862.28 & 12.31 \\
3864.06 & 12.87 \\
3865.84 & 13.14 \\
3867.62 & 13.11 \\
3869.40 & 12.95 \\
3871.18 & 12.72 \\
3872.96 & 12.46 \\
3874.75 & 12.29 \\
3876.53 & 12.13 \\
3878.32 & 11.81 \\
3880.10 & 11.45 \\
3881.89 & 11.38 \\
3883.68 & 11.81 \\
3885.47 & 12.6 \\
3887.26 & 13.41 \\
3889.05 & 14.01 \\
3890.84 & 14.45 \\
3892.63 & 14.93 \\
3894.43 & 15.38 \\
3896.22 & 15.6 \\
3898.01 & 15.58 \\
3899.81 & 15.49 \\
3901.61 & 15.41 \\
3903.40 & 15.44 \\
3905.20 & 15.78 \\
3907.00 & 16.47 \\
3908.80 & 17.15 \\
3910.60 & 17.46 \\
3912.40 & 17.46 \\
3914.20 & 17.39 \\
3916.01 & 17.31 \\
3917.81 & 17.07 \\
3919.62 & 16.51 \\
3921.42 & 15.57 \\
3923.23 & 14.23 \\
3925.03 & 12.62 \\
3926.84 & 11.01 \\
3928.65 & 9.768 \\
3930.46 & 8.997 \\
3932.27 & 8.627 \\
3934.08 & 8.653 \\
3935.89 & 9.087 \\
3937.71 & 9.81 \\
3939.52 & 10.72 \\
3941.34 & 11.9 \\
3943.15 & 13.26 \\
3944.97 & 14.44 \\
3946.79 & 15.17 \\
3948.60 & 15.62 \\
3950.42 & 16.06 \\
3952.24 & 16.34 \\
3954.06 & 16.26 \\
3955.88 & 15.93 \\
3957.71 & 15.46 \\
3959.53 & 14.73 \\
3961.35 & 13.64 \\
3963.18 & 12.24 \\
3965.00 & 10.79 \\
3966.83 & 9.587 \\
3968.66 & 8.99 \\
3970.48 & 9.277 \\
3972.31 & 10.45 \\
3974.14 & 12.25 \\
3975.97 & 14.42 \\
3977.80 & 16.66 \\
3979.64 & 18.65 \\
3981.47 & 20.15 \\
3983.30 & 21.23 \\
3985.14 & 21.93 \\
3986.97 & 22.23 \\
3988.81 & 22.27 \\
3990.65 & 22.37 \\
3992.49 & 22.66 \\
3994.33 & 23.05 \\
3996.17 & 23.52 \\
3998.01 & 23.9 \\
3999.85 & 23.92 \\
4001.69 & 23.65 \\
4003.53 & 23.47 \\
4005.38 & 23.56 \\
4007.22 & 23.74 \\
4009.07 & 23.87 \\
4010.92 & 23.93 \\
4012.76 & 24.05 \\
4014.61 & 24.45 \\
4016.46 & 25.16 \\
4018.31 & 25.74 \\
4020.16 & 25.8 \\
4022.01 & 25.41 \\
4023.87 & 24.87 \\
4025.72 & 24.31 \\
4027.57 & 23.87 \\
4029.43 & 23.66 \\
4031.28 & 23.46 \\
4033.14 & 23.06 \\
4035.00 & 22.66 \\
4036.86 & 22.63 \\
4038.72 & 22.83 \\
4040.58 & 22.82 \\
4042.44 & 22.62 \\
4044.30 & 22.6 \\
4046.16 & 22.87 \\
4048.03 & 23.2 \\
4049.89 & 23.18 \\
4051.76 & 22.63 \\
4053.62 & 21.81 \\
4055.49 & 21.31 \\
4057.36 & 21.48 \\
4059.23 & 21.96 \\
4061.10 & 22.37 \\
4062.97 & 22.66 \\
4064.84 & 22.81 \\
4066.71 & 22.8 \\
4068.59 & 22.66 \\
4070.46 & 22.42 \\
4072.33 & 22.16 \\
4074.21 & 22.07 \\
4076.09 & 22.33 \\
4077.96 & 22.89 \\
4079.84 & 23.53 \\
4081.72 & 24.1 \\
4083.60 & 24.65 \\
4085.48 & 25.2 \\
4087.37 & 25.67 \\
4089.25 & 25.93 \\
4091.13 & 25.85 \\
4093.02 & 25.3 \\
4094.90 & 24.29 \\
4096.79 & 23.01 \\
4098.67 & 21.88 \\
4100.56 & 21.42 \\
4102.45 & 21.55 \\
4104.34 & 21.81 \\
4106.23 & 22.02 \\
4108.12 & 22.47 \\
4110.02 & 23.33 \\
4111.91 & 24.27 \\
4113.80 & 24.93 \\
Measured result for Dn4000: 1.9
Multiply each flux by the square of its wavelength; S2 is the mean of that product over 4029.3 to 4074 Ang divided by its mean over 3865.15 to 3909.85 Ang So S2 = 1.8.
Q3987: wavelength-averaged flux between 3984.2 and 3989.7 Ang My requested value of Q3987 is 22.1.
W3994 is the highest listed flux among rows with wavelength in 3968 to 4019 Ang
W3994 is 25.74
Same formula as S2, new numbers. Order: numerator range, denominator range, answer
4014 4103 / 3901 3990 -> 1.70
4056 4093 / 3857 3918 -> 1.82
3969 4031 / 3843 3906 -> 1.77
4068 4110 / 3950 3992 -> 1.56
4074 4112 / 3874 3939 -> 1.88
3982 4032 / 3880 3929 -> 1.68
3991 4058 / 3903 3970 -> 1.80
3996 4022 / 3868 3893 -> 2.04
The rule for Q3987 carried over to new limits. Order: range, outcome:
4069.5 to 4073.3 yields 22.3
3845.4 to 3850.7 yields 12.4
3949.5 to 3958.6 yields 16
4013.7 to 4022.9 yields 25.3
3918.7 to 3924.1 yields 15.4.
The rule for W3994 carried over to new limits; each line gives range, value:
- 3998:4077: 25.8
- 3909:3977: 17.46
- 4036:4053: 23.2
